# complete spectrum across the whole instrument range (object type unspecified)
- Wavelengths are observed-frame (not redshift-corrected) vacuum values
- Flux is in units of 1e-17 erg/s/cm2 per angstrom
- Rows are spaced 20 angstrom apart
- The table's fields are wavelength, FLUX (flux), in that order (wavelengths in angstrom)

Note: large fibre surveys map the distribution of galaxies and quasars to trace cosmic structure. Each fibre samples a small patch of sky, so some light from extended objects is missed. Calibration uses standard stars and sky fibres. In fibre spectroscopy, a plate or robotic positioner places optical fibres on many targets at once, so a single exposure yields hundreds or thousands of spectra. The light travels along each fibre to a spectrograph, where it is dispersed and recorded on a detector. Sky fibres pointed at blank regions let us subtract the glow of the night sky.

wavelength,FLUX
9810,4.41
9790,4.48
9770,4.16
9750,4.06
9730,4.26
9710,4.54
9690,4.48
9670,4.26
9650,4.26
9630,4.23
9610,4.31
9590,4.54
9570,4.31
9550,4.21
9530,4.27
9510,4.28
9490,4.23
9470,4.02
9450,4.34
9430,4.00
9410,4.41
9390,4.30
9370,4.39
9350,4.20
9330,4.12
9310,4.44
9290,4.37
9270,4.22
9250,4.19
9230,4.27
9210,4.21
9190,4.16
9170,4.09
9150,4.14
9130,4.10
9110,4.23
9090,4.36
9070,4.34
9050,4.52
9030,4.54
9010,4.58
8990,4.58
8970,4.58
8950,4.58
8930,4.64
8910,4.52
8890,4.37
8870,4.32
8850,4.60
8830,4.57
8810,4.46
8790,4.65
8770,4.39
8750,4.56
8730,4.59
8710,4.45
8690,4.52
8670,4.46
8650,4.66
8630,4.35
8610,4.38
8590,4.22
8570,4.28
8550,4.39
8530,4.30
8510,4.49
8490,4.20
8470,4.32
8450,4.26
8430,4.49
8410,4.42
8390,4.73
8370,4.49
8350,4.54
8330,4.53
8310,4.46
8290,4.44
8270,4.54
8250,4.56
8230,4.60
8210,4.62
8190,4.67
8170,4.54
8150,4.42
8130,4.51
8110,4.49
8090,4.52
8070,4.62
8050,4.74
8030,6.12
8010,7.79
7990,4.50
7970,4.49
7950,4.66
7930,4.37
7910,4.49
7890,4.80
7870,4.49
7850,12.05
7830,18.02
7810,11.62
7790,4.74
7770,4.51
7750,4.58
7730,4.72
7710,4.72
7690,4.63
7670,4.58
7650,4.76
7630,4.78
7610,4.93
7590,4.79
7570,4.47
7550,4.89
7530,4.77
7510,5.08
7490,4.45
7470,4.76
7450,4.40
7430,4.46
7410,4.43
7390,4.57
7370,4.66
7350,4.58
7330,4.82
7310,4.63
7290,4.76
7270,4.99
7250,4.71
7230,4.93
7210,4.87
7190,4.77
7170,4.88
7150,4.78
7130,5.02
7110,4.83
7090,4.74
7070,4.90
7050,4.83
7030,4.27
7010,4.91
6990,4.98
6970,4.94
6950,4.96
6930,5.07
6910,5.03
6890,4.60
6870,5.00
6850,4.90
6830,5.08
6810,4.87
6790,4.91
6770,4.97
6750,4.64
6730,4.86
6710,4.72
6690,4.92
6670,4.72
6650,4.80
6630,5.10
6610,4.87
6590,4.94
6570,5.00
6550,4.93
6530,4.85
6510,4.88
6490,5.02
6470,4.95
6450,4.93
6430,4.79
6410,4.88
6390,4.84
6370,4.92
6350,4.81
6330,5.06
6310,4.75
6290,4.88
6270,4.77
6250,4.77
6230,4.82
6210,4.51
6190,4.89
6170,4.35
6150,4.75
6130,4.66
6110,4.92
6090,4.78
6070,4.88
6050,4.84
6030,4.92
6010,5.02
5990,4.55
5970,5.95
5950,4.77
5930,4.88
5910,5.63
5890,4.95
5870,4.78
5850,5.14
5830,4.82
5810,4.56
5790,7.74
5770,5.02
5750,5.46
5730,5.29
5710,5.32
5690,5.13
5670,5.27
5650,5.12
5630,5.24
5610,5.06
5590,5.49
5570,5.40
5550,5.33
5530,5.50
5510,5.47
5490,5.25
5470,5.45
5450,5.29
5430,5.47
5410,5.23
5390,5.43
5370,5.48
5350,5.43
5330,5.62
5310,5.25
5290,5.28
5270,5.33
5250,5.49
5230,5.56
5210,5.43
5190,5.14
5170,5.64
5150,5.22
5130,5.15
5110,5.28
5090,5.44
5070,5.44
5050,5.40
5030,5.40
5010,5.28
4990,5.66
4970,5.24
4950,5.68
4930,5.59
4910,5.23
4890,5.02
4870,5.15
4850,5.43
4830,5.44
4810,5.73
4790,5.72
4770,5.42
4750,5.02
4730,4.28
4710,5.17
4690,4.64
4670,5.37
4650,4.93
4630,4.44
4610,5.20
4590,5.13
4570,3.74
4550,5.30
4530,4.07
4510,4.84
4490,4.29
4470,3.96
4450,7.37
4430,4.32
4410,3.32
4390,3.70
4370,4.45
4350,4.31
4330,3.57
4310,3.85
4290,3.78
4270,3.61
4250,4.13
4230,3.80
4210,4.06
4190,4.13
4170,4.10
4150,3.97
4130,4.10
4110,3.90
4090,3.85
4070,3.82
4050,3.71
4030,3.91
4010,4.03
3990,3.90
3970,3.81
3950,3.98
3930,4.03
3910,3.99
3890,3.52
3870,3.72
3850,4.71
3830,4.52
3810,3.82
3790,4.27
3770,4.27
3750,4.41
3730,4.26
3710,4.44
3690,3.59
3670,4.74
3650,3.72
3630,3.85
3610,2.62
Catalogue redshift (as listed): 0.191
